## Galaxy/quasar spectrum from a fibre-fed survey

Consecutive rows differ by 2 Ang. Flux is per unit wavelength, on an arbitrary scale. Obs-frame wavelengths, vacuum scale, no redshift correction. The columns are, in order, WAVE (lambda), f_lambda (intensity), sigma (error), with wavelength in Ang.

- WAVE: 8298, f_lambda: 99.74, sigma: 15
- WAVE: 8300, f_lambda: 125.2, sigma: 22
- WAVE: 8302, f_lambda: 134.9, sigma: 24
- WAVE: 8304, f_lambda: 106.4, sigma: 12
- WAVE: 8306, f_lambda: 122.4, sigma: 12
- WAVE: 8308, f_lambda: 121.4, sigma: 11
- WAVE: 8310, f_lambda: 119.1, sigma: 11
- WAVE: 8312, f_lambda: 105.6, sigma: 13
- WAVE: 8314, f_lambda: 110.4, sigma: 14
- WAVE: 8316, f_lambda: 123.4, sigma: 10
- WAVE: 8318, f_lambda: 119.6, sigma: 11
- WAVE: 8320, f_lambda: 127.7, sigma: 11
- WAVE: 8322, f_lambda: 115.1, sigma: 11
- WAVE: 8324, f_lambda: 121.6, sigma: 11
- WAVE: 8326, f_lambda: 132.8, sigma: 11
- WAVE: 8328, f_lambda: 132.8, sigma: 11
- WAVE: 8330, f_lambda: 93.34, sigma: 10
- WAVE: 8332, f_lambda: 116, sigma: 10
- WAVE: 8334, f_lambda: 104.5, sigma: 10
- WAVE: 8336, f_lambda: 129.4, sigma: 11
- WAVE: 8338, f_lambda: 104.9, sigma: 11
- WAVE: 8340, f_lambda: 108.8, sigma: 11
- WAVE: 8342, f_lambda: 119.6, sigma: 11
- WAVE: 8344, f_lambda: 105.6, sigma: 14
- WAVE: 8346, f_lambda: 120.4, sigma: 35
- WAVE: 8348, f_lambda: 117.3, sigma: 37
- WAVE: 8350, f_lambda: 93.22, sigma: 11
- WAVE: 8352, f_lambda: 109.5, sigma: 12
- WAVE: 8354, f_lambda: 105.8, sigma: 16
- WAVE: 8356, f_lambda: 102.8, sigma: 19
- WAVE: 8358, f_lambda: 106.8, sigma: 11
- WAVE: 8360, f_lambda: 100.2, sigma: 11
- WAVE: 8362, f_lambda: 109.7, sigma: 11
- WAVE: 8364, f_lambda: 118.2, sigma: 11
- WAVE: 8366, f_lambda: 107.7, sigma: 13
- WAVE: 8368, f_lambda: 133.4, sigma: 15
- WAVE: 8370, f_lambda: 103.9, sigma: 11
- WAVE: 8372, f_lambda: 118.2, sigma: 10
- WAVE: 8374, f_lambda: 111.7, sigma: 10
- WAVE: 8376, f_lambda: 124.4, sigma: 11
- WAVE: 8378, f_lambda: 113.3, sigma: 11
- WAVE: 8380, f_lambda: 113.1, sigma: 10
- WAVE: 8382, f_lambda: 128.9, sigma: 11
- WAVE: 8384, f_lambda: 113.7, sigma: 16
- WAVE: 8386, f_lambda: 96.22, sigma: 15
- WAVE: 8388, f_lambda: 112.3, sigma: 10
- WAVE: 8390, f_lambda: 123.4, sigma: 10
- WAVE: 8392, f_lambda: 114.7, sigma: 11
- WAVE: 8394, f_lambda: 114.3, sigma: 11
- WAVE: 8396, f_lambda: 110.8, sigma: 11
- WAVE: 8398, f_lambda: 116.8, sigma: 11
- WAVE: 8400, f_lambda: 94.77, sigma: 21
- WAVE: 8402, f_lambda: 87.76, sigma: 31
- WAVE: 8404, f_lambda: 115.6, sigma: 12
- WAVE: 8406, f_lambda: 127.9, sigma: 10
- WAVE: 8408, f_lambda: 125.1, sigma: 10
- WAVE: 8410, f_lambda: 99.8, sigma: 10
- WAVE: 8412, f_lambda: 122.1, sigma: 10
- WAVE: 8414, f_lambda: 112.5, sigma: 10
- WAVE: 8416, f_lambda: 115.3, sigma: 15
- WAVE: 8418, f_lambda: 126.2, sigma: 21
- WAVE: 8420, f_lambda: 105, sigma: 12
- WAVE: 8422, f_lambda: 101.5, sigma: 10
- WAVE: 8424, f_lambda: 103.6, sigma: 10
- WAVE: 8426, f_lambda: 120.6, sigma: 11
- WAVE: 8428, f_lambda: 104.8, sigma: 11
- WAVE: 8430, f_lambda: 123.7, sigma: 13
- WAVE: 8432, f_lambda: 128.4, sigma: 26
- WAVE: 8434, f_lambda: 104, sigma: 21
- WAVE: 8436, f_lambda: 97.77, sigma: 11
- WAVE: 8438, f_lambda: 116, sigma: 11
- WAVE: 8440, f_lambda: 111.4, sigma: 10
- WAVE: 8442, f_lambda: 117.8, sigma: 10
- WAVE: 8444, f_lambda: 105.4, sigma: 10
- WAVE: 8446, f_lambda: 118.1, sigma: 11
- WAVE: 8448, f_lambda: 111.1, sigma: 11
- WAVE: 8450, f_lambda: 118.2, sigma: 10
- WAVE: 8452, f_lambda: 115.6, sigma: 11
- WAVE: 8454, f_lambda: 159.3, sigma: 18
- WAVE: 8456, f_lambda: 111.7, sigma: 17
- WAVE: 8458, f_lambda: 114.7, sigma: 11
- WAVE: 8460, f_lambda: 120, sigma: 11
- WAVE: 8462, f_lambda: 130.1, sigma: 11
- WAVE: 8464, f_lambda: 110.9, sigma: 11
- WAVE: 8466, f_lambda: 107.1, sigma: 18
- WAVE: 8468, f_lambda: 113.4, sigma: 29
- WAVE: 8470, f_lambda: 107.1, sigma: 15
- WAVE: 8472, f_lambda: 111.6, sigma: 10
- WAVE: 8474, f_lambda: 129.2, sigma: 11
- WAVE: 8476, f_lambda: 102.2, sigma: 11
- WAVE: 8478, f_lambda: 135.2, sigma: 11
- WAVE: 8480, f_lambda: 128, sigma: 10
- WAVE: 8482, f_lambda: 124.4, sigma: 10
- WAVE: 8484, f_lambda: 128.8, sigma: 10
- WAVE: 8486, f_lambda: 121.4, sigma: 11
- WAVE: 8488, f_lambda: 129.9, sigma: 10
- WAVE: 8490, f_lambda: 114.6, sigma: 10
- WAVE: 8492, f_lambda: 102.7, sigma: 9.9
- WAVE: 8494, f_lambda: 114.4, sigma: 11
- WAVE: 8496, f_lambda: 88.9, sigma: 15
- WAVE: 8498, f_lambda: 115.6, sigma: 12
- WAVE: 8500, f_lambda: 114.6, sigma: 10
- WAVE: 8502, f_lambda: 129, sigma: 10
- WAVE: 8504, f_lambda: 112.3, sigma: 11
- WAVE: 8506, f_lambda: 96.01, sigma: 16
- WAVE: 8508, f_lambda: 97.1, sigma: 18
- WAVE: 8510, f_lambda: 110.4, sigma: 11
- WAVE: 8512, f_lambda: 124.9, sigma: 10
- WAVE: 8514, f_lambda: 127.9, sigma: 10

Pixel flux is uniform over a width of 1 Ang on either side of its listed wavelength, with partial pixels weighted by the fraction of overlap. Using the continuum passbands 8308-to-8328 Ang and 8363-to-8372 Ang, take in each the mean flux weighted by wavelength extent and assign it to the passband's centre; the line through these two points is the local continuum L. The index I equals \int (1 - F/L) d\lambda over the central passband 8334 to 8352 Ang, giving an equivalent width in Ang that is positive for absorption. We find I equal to 0.97 Ang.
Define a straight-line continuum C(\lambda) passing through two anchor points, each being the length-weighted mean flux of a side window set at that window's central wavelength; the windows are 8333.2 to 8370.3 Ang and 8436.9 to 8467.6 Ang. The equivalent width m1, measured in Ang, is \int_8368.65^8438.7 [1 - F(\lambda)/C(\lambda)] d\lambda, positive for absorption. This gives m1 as 0.87 Ang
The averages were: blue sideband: 111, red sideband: 118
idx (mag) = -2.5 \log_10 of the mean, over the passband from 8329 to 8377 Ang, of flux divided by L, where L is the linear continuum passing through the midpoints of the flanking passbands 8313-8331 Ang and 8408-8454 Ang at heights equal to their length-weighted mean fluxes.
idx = 0.07 mag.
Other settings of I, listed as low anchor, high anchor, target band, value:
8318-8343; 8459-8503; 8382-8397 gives 0.5 Ang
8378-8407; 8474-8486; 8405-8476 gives 1.9 Ang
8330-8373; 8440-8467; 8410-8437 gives 0.9 Ang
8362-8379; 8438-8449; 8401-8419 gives -0.1 Ang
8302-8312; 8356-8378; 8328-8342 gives 0.4 Ang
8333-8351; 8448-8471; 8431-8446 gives 0.7 Ang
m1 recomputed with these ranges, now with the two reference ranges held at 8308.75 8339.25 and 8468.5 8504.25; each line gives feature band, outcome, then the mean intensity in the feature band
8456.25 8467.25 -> 0.1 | 116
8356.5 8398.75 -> 1.2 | 114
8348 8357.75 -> 1.0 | 105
